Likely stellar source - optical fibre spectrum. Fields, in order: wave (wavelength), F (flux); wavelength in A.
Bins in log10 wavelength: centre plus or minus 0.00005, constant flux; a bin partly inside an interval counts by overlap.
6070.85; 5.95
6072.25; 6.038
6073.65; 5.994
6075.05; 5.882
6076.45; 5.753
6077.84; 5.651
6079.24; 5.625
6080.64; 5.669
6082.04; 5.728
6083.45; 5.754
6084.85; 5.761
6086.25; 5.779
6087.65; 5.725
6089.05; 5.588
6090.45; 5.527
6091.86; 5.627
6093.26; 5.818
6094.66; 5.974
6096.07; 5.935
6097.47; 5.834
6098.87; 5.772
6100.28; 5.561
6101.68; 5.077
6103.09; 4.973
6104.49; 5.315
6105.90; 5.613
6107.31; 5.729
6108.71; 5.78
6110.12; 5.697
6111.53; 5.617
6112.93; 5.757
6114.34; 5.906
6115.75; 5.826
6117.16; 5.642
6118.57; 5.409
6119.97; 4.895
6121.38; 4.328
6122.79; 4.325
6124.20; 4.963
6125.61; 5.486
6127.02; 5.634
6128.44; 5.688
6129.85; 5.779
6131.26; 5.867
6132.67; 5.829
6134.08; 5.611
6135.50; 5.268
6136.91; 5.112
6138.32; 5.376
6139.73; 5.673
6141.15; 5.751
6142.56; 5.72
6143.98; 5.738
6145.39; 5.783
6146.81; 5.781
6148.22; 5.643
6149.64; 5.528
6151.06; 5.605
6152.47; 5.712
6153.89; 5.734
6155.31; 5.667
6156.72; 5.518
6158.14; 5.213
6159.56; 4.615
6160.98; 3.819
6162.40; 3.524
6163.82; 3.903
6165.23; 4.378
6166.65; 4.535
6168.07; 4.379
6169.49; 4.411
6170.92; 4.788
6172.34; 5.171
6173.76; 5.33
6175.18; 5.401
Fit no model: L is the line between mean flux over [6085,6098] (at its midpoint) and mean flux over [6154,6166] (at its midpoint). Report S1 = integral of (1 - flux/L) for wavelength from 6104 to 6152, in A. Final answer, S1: -3.5 A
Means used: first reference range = 5.76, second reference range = 4.64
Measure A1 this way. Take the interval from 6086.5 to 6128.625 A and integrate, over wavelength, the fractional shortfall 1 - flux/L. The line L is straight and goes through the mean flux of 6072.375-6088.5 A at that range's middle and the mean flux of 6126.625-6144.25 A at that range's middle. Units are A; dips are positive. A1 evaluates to 1.41 A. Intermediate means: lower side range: 5.77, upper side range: 5.61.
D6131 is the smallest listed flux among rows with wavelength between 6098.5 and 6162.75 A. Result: 3.524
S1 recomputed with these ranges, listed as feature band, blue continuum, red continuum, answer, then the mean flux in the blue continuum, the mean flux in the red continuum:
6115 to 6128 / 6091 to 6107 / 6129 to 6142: 0.95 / 5.59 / 5.59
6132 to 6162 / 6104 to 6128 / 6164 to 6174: -2.89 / 5.41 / 4.64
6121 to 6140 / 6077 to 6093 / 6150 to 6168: -0.72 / 5.68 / 4.85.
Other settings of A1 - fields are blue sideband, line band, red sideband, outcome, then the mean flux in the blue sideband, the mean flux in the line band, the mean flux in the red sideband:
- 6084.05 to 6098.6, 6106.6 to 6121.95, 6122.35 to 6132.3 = 0.1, 5.76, 5.52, 5.43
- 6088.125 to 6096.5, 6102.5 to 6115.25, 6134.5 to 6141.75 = 0.0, 5.74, 5.61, 5.44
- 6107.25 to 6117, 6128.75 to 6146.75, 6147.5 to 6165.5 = -1.1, 5.76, 5.63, 5.01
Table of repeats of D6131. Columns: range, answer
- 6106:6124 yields 4.325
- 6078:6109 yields 4.973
